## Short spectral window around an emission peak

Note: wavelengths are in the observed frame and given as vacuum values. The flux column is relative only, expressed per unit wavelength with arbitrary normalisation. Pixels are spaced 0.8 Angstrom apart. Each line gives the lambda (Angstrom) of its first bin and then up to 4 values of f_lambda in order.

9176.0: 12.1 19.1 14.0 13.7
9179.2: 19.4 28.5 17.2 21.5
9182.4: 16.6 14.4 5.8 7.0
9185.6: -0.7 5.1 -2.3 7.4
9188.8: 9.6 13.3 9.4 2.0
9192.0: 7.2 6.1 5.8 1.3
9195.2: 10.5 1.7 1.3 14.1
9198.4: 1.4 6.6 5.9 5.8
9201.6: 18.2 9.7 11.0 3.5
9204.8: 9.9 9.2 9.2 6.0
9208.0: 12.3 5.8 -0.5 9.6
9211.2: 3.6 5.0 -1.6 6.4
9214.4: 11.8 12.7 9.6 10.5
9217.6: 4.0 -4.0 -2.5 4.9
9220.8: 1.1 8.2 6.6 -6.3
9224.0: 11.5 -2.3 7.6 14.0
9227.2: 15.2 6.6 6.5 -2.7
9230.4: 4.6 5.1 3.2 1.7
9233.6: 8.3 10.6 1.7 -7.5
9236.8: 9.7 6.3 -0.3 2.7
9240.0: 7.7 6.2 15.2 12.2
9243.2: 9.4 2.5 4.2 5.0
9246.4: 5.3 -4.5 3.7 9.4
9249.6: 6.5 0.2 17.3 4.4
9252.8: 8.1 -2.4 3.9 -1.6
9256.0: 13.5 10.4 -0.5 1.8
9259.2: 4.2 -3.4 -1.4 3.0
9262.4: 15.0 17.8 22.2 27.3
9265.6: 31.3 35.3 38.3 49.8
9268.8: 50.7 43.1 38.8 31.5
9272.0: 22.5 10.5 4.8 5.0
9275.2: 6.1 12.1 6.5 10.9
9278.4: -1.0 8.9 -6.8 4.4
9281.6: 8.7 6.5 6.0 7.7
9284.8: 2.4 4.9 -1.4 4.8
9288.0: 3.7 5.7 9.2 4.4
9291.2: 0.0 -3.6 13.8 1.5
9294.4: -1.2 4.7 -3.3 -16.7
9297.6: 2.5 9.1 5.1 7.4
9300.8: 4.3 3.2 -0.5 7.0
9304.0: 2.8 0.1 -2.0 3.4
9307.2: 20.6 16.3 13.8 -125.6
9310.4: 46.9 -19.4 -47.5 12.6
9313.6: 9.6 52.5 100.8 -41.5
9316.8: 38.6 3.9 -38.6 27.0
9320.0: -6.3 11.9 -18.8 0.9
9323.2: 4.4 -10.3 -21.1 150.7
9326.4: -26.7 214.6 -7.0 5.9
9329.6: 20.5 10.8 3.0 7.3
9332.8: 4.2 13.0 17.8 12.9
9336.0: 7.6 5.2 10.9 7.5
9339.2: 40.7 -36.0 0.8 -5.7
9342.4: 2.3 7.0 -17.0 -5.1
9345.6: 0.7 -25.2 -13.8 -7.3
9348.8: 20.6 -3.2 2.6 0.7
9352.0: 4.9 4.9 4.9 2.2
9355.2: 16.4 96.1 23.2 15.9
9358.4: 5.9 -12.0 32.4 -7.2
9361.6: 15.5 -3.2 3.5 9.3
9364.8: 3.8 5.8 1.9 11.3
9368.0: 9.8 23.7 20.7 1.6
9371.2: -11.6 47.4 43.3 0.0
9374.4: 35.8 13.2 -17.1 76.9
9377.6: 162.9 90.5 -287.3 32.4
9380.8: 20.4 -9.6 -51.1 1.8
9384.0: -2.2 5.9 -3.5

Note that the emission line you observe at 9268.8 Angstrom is [O III]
